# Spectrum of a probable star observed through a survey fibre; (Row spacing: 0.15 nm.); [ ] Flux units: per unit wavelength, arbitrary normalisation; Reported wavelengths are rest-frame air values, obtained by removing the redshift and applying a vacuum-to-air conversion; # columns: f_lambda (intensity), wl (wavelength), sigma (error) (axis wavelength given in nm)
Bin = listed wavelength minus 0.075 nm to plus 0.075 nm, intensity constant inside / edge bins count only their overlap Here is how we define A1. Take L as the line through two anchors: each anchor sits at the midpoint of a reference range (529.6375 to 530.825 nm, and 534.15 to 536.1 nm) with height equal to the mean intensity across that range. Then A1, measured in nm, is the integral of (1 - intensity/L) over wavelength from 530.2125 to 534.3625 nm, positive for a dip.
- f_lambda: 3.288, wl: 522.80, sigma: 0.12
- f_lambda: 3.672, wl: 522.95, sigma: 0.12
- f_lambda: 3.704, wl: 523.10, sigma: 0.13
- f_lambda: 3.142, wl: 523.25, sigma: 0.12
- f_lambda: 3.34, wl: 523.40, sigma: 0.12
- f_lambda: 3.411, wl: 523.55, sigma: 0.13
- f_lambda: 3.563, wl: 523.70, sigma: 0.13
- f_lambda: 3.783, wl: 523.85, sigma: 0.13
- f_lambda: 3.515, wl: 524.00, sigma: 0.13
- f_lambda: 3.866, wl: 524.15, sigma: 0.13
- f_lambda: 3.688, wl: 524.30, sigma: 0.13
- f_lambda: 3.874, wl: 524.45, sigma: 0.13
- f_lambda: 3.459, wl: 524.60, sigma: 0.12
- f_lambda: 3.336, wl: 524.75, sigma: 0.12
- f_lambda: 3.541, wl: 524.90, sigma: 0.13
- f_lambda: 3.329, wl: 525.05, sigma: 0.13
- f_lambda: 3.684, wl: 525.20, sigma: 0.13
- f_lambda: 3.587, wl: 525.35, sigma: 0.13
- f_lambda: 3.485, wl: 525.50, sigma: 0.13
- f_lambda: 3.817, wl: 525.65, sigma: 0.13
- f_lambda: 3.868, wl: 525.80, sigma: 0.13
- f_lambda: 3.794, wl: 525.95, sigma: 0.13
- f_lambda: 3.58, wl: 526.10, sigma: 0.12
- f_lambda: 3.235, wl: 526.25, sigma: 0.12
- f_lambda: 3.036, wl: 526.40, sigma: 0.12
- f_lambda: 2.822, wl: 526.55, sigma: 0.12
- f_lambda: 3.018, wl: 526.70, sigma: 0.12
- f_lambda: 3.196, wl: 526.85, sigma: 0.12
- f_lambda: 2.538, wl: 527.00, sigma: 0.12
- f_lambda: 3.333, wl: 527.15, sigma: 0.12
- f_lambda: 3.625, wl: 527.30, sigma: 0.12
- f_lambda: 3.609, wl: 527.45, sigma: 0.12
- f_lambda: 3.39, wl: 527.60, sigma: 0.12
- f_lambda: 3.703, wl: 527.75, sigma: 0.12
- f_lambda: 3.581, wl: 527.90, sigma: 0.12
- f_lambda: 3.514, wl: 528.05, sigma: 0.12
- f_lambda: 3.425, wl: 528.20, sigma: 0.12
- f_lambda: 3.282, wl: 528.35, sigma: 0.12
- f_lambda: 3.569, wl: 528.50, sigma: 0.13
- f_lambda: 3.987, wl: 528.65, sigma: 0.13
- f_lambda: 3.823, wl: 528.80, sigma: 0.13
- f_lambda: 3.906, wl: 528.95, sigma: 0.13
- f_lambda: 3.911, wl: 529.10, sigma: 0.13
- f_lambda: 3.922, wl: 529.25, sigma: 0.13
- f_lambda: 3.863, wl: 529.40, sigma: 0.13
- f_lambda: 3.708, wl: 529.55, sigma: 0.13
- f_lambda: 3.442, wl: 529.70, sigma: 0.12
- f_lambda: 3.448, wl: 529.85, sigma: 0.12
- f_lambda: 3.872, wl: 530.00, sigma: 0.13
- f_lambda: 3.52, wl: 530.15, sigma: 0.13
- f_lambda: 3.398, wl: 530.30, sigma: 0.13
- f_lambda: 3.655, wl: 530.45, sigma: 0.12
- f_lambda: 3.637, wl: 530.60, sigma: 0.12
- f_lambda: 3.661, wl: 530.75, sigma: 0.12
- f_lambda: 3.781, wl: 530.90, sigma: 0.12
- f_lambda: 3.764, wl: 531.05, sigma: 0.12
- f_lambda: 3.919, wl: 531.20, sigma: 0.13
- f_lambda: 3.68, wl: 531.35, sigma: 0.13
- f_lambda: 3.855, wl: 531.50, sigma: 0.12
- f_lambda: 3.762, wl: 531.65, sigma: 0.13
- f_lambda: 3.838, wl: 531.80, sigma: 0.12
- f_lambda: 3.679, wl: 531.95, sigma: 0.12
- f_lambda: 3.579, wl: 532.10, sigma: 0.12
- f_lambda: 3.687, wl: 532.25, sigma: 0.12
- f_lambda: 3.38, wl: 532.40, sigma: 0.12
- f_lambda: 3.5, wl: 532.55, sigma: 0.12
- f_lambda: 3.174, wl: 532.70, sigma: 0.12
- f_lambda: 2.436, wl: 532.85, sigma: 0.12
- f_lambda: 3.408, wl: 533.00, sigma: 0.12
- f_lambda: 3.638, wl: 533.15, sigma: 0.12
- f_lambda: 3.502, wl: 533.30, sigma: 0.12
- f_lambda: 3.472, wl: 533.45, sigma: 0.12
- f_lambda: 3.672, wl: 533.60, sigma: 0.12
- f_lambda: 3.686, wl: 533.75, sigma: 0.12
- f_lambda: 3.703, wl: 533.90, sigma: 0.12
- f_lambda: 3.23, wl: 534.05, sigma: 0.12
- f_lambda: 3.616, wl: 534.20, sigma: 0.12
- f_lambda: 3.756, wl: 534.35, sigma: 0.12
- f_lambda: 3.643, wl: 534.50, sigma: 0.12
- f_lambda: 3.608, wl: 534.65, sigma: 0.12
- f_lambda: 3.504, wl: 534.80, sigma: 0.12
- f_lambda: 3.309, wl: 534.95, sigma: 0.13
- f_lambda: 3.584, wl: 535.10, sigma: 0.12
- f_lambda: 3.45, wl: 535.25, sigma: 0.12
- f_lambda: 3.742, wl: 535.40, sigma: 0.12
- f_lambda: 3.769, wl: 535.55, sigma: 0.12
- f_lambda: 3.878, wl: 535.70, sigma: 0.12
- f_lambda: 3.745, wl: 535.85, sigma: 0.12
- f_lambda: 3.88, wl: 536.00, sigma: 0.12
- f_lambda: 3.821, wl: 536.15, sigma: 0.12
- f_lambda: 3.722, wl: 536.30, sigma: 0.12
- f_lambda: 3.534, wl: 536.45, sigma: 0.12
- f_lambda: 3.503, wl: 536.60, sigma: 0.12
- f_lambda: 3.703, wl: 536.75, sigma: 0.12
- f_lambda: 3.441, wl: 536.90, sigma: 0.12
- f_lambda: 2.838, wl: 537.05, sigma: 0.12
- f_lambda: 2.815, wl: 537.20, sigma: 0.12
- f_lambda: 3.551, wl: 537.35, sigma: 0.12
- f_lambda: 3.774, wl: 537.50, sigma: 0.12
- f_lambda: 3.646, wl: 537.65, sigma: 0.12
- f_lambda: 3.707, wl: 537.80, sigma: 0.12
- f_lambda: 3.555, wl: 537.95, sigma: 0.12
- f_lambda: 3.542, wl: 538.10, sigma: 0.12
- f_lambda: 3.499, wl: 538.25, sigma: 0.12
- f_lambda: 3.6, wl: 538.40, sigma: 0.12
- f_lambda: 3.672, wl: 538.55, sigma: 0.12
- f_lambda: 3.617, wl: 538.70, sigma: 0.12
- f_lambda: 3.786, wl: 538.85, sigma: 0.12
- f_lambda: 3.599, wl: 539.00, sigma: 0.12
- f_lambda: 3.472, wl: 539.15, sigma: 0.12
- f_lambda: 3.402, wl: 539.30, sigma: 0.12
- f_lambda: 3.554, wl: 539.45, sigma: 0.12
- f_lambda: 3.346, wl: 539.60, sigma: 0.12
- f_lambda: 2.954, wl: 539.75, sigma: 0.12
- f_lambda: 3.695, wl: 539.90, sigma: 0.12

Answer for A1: 0.047 nm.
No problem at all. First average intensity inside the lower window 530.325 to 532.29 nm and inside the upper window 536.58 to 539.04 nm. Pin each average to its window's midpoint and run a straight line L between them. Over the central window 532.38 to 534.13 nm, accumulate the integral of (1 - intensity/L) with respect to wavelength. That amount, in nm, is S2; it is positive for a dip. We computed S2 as 0.12 nm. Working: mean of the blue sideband 3.72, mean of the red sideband 3.52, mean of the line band 3.4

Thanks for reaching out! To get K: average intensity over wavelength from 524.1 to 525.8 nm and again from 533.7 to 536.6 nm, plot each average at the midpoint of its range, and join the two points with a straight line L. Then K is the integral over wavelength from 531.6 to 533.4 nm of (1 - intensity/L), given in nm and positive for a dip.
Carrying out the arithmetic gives 0.08 nm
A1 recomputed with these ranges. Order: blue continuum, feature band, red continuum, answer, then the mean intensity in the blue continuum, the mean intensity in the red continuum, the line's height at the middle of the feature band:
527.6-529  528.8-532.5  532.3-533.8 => -0.21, 3.63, 3.39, 3.51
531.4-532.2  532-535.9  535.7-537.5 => 0.13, 3.74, 3.53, 3.65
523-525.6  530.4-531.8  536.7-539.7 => -0.09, 3.55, 3.5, 3.53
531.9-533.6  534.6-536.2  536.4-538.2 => -0.10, 3.41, 3.47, 3.44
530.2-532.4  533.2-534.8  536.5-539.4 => 0.02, 3.69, 3.51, 3.62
